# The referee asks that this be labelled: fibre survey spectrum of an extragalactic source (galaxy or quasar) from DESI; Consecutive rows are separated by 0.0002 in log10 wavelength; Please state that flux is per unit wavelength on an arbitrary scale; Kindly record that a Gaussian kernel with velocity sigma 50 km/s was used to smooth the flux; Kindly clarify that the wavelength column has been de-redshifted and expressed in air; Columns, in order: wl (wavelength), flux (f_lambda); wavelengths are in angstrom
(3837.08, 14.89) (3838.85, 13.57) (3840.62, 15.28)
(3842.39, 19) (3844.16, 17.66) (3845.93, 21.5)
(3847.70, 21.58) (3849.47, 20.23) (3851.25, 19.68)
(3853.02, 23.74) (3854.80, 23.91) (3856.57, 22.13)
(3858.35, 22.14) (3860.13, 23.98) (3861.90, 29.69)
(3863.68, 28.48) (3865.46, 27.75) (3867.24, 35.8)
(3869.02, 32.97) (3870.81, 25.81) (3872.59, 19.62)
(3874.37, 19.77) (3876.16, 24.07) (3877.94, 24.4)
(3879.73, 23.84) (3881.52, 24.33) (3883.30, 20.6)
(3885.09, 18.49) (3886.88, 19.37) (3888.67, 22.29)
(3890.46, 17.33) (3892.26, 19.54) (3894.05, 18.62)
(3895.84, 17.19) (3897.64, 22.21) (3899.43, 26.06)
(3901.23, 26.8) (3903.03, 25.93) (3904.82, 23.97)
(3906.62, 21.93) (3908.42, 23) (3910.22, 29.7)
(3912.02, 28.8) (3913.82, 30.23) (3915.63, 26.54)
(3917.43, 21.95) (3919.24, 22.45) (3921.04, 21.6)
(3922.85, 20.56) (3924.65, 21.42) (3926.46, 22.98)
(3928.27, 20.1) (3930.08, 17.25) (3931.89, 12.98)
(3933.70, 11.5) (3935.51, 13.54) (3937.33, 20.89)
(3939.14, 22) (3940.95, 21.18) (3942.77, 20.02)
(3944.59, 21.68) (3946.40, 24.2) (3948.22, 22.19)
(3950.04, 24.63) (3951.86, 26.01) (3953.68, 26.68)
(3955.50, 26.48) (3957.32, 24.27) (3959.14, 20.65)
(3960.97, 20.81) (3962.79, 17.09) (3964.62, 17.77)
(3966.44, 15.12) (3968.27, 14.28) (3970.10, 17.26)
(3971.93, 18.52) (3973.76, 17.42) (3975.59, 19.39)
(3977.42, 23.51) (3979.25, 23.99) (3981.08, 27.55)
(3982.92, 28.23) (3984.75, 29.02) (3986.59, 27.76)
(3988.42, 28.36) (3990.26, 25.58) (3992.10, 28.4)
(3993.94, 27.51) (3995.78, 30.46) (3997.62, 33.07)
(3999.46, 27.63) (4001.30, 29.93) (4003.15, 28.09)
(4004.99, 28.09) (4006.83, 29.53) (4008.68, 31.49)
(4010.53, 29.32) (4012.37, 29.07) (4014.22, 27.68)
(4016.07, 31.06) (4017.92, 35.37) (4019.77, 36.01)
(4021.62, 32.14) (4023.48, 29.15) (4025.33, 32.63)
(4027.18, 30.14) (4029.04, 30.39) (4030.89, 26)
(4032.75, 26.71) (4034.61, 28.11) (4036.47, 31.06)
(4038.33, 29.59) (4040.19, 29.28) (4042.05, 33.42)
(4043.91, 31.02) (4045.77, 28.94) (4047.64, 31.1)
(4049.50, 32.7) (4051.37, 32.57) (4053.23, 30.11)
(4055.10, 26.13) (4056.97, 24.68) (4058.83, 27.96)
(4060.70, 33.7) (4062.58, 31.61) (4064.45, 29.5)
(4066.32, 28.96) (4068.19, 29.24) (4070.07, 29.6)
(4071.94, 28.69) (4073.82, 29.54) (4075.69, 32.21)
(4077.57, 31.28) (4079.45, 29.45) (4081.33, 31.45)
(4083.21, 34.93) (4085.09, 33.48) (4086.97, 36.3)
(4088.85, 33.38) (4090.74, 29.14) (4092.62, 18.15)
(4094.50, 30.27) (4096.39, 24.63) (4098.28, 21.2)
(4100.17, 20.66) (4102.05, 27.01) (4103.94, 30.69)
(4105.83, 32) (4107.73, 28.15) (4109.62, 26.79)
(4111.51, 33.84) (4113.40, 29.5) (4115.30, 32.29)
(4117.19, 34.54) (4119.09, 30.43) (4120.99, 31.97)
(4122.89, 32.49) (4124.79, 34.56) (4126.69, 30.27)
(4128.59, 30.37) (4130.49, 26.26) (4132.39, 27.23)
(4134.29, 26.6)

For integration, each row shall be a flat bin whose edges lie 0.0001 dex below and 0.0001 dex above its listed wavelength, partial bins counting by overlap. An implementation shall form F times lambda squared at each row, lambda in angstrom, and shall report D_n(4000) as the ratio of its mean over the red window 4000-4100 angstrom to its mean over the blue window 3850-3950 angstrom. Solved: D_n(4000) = 1.4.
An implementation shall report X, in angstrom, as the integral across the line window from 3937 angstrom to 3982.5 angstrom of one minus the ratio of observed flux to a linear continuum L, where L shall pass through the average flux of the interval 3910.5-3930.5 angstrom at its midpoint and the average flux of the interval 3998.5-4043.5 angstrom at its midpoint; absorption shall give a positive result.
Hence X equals 7.97 angstrom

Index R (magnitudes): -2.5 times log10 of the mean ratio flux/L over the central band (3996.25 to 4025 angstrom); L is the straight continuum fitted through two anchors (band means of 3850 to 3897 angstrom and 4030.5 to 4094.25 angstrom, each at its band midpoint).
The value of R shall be -0.088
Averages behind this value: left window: 23.3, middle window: 30.6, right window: 30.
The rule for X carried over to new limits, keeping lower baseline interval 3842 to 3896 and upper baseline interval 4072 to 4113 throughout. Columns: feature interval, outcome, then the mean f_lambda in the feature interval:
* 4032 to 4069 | -2.36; 29.8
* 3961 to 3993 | 4.59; 22.3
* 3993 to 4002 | -1.08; 29.7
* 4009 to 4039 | -3.32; 30.3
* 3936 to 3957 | 1.67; 23.1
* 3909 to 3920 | -1.09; 26.5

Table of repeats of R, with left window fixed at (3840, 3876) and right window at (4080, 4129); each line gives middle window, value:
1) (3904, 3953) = 0.16 mag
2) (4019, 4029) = -0.14 mag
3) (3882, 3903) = 0.16 mag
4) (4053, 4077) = -0.02 mag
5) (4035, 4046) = -0.08 mag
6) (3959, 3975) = 0.44 mag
